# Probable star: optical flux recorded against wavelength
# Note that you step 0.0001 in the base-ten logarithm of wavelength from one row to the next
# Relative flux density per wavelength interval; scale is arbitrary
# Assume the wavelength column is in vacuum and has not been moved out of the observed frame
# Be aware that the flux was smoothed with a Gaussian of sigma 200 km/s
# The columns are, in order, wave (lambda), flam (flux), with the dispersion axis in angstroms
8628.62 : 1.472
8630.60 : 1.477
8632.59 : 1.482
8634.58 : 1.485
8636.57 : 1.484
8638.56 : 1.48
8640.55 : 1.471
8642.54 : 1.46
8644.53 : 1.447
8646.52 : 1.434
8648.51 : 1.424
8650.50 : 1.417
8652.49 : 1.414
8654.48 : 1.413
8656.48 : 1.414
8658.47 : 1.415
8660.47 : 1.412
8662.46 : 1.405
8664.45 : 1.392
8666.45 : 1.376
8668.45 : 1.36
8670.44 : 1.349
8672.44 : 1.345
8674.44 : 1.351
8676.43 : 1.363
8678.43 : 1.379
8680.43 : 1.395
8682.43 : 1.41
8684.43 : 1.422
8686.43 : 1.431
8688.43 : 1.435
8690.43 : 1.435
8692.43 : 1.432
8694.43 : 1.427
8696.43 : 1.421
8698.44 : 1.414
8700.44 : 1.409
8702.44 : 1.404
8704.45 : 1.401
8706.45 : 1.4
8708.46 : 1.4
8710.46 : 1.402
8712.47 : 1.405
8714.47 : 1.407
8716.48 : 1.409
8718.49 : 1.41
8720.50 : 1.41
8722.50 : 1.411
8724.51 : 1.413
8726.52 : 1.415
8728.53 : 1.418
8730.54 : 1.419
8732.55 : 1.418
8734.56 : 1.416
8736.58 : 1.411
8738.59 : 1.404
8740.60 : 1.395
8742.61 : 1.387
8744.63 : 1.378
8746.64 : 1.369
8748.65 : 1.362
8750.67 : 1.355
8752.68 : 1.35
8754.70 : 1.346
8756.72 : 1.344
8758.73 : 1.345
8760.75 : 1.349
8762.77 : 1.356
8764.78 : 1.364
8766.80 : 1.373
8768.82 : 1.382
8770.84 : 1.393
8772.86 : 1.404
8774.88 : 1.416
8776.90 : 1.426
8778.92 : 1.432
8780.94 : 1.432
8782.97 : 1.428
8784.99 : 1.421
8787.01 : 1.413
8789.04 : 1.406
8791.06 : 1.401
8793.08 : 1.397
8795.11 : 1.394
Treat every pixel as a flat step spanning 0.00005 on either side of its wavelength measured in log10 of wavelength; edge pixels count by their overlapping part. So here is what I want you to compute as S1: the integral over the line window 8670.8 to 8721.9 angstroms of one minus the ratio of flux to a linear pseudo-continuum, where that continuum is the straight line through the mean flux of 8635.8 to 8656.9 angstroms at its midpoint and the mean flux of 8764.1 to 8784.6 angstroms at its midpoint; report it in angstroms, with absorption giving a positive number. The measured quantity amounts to 0.8 angstroms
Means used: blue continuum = 1.44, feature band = 1.4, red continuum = 1.41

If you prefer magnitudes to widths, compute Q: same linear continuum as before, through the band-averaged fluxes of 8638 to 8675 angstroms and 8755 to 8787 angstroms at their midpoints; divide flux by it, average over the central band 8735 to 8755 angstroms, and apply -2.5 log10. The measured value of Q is 0.01 mag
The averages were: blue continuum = 1.41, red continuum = 1.39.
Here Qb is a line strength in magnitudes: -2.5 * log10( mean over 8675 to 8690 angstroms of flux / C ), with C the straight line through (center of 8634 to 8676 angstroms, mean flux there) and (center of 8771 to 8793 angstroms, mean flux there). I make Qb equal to 0.01 mag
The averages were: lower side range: 1.42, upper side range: 1.42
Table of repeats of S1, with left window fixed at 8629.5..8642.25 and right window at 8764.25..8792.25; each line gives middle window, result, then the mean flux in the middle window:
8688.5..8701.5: 0.23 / 1.42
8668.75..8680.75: 0.80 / 1.36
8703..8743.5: 0.77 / 1.41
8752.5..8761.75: 0.46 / 1.35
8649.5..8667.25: 0.73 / 1.41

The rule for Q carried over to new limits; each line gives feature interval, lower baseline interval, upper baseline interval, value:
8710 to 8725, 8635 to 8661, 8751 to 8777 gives -0.01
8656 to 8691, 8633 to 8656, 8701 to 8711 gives 0.03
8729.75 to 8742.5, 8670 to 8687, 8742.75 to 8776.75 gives -0.03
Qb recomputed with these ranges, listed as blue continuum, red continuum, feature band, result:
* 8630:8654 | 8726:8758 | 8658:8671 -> 0.040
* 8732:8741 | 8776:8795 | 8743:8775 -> 0.035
